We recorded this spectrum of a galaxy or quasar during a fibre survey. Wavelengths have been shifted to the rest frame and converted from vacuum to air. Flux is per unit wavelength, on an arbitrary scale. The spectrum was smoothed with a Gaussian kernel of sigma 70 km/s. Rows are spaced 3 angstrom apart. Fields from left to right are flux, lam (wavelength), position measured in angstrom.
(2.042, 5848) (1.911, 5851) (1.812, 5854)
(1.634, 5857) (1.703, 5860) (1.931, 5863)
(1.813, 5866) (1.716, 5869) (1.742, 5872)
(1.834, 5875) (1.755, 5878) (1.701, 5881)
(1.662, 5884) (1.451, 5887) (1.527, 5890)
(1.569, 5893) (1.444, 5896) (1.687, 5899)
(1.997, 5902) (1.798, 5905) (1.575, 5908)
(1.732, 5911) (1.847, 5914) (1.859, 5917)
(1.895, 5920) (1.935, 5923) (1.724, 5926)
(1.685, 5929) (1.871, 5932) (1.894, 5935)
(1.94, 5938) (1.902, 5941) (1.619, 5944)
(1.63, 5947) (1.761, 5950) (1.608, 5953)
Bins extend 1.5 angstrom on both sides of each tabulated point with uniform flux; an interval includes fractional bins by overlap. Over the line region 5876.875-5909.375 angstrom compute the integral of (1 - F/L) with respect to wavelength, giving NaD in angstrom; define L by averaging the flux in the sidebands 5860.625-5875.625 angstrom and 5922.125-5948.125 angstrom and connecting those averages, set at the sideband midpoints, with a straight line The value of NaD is 2.7 angstrom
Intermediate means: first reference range 1.8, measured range 1.65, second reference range 1.8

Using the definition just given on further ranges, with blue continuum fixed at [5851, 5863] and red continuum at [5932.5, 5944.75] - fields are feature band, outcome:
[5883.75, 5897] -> 2.1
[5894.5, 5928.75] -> 1.1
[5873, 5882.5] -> 0.1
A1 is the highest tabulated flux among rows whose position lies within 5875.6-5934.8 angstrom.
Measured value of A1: 1.997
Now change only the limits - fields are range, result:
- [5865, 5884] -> 1.834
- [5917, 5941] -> 1.94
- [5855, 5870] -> 1.931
